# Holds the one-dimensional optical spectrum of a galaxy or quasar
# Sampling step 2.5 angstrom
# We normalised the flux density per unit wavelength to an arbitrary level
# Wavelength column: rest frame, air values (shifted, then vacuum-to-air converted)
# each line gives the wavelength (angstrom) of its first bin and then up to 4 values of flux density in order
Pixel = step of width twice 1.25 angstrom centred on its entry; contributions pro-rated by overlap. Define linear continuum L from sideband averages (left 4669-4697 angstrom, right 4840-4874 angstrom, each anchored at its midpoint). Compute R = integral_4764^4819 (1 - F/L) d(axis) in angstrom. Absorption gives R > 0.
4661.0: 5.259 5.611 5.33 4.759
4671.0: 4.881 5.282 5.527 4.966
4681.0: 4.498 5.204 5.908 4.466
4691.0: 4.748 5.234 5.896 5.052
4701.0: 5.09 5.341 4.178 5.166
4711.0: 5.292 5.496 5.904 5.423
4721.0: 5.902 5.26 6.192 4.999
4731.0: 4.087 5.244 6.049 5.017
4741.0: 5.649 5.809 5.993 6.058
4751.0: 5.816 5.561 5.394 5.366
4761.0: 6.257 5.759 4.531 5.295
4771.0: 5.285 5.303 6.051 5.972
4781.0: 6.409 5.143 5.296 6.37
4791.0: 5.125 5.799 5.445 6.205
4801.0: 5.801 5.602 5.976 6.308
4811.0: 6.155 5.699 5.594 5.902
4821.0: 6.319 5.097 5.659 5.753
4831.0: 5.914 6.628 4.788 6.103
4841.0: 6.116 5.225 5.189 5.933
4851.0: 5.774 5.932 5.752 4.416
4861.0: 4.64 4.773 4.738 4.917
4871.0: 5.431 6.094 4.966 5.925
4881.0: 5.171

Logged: -4.57 angstrom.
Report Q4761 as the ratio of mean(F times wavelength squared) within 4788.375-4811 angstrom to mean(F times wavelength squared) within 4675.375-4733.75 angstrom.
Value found 1.17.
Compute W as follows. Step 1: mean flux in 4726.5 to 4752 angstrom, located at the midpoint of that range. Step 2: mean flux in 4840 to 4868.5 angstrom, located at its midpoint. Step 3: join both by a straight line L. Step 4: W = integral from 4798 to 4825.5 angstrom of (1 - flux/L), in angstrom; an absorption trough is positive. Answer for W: -2.5 angstrom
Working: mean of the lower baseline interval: 5.49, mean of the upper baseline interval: 5.29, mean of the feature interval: 5.86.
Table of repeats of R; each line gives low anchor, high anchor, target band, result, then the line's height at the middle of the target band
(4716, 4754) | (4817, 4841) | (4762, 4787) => 0.6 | 5.66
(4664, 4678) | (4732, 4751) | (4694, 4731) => 1.0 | 5.47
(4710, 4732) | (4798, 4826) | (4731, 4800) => 0.3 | 5.63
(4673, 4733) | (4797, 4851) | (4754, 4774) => 0.4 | 5.51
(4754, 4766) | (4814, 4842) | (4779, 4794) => -0.1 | 5.66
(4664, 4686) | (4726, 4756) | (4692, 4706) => 0.1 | 5.26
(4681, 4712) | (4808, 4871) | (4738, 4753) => -1.4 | 5.26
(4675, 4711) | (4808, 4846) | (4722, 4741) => 0.0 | 5.29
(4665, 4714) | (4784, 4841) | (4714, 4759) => -1.4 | 5.37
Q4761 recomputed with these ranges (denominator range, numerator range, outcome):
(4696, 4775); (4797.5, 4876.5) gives 1.08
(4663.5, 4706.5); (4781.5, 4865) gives 1.17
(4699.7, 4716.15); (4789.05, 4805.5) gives 1.15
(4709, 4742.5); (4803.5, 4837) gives 1.12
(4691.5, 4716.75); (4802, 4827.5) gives 1.17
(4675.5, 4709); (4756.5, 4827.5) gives 1.17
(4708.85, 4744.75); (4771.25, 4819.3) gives 1.09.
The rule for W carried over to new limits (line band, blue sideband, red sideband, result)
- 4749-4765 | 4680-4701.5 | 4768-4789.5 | -0.4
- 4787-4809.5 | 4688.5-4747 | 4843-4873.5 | -2.3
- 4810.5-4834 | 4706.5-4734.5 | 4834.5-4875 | -2.1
